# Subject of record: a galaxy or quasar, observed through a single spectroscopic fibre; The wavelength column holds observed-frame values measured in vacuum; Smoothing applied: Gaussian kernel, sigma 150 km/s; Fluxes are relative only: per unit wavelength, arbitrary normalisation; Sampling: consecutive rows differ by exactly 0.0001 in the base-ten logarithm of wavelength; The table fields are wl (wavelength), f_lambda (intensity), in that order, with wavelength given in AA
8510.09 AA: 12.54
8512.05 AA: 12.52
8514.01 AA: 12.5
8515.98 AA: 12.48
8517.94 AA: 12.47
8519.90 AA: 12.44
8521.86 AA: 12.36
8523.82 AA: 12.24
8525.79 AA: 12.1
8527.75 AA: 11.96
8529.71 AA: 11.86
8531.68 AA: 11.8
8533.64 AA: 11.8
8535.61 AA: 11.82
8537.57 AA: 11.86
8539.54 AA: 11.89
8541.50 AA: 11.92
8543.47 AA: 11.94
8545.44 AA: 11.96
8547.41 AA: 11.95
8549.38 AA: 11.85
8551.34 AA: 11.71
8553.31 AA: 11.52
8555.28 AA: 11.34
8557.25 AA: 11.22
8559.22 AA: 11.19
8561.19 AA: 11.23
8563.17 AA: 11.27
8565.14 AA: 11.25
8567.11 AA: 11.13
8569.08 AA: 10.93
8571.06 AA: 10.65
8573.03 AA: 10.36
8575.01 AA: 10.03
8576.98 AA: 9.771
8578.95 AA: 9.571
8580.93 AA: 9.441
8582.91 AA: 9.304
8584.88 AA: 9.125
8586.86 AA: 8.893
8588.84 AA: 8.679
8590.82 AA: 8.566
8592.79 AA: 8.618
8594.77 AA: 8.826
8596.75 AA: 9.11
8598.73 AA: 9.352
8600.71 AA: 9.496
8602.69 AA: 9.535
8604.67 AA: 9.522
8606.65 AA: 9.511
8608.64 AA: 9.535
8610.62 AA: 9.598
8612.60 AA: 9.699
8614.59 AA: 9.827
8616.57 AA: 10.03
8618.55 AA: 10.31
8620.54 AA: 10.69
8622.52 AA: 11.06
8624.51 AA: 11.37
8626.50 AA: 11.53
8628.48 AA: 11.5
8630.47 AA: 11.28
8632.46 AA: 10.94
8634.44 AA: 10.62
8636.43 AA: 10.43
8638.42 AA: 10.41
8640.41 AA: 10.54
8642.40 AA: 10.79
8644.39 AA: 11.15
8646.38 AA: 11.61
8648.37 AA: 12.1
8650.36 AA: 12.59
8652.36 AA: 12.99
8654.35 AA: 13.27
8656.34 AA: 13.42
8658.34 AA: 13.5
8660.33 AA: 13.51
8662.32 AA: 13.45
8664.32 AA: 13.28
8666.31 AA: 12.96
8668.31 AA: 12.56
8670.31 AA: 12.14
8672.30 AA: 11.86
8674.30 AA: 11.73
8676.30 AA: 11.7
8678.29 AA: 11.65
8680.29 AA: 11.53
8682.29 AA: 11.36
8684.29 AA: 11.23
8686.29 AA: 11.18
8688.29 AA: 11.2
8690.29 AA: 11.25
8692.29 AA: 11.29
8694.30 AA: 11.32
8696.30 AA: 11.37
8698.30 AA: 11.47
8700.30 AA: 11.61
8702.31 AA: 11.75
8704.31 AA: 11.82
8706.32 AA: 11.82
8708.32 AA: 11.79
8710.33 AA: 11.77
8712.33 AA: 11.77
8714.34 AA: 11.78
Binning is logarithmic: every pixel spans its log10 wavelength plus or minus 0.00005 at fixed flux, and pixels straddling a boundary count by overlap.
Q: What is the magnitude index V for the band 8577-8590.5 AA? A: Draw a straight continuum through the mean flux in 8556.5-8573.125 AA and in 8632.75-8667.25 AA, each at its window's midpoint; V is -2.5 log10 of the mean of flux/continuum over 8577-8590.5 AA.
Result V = 0.23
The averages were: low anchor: 11.1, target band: 9.18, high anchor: 12.1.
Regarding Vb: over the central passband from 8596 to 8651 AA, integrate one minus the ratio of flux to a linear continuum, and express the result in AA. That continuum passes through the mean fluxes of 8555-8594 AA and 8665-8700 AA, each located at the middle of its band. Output 1.6 AA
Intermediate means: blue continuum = 10.1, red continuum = 11.7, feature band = 10.5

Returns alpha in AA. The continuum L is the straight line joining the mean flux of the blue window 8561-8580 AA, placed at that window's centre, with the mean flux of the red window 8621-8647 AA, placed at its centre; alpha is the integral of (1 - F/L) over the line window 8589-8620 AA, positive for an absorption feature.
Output 4.0 AA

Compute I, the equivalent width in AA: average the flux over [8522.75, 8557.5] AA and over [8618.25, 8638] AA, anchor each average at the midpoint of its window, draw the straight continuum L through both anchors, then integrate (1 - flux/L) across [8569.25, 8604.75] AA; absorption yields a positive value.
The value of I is 6.1 AA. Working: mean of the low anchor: 11.8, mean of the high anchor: 11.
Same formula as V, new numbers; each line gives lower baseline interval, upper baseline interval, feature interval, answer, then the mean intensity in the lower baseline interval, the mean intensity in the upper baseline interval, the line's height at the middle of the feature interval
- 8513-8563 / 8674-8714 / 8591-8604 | 0.27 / 11.9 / 11.5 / 11.7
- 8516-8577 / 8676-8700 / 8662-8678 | -0.09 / 11.6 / 11.4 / 11.4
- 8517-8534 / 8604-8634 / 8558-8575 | 0.04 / 12.1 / 10.4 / 11.4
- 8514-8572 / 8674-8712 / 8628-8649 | 0.06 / 11.7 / 11.5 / 11.6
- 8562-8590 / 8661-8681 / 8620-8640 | 0.03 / 10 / 12.3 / 11.3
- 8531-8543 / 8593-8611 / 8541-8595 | 0.02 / 11.9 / 9.34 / 10.7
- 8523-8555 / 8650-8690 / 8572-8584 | 0.23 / 11.9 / 12.3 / 12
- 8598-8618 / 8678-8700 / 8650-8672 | -0.21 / 9.63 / 11.3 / 10.8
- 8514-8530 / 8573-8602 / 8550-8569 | -0.08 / 12.3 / 9.24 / 10.5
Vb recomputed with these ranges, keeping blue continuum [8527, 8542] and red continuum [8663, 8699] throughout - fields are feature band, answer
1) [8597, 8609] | 2.4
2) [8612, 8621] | 1.3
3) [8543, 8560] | 0.3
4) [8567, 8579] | 1.5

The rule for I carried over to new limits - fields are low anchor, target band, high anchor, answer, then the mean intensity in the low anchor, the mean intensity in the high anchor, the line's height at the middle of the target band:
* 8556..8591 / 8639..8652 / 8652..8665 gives 1.4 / 10.2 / 13.4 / 12.9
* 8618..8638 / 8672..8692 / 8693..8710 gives 0.0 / 11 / 11.6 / 11.4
